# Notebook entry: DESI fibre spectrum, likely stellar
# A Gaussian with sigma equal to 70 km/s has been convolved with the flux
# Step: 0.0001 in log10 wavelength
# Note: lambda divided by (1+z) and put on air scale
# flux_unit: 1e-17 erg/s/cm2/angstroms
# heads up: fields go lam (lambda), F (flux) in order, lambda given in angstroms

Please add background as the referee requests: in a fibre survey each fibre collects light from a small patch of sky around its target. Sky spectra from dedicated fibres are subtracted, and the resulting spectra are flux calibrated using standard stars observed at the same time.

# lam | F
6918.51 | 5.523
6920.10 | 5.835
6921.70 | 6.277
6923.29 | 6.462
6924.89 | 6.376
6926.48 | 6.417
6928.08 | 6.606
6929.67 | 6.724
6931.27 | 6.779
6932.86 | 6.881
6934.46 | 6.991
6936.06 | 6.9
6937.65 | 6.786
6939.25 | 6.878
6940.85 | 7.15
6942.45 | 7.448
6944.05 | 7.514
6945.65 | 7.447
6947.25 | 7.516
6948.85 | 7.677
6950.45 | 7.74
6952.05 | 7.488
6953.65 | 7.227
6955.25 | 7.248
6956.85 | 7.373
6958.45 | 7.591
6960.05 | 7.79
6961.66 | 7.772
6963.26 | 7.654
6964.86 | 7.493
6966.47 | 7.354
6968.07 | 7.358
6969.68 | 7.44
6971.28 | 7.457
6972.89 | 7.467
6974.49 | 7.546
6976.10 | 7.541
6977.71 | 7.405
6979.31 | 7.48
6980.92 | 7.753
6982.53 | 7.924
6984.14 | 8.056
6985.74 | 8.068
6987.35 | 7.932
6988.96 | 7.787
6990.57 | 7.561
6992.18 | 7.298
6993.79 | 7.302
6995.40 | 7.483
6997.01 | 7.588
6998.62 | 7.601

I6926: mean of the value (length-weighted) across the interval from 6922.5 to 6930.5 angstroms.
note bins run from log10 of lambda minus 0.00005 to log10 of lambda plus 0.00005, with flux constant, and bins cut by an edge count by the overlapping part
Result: 6.51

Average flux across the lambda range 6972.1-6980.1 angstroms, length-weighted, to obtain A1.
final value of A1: 7.49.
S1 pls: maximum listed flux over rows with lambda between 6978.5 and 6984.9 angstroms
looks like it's 8.056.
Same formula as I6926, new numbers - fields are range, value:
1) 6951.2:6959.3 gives 7.4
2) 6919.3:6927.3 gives 6.27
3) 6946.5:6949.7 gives 7.6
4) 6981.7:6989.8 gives 7.95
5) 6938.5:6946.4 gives 7.28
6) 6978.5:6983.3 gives 7.72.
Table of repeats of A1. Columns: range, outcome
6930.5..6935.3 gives 6.88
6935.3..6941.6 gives 6.93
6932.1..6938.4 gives 6.89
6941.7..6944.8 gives 7.48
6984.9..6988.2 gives 8.01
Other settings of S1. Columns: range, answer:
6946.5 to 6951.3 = 7.74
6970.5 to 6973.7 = 7.467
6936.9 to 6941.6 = 7.15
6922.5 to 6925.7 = 6.462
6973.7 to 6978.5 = 7.546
